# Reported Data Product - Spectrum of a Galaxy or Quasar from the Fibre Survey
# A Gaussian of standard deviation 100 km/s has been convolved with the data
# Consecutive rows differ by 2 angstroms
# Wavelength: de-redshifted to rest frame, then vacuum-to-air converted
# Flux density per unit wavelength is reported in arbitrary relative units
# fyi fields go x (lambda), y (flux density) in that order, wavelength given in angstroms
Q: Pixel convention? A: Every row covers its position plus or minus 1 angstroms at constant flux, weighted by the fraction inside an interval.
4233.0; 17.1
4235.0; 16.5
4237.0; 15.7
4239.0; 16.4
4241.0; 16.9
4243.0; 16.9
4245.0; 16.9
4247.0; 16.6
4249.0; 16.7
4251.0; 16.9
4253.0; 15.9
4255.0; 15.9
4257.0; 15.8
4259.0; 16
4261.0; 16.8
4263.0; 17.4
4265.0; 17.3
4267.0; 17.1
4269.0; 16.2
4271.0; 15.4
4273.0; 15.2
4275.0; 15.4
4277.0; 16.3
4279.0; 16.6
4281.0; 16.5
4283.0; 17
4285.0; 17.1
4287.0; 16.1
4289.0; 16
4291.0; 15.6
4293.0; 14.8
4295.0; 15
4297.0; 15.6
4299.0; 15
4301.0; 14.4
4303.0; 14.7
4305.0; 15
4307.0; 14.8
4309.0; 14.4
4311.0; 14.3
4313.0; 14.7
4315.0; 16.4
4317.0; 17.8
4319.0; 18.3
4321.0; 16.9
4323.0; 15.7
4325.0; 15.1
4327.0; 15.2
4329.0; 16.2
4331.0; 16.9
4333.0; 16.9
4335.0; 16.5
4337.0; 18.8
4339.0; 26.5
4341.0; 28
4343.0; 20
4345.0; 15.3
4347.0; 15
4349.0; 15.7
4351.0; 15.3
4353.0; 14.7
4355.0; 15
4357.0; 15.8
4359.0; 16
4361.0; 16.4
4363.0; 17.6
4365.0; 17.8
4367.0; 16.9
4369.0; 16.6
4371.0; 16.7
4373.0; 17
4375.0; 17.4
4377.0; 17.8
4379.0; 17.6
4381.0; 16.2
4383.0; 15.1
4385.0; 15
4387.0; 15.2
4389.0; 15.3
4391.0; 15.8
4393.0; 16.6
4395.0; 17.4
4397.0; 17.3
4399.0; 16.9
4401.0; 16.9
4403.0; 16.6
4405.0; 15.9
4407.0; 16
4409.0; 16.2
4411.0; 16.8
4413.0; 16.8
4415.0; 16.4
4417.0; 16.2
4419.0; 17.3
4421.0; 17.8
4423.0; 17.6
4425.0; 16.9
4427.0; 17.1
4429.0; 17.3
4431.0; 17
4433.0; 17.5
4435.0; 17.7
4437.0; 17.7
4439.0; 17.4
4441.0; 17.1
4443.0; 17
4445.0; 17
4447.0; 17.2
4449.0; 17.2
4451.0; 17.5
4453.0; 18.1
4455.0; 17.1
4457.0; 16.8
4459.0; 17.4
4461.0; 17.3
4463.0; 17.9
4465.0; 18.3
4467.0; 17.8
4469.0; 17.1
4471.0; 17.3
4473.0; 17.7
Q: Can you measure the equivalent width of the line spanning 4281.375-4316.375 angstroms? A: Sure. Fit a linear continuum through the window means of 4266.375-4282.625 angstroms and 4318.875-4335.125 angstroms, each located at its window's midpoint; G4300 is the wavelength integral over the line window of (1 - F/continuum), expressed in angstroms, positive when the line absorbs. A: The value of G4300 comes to 1.7 angstroms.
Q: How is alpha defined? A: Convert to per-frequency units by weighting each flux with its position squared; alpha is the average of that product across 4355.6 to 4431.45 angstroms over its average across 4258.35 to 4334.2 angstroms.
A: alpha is 1.1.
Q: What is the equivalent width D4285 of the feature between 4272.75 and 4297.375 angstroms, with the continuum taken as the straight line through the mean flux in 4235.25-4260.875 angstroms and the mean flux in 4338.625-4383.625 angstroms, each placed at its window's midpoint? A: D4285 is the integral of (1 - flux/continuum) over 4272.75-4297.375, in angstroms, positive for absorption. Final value 1.1 angstroms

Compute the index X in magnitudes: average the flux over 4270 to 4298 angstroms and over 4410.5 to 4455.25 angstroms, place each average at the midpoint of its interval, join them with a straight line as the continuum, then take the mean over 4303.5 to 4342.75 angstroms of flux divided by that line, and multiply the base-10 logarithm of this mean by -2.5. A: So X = -0.07 mag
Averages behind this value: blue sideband 15.9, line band 17.3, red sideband 17.2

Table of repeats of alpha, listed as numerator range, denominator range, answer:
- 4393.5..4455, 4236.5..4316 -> 1.15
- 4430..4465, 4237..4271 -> 1.15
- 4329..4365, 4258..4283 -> 1.12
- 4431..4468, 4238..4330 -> 1.17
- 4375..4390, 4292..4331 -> 1.07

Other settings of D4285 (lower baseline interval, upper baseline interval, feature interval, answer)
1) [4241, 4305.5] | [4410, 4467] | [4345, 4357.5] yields 1.06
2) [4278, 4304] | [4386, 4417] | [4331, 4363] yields -3.26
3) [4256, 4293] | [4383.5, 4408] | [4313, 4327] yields -0.17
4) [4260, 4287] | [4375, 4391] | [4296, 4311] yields 1.43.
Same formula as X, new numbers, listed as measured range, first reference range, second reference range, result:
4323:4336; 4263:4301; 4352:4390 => 0.005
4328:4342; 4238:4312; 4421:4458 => -0.210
